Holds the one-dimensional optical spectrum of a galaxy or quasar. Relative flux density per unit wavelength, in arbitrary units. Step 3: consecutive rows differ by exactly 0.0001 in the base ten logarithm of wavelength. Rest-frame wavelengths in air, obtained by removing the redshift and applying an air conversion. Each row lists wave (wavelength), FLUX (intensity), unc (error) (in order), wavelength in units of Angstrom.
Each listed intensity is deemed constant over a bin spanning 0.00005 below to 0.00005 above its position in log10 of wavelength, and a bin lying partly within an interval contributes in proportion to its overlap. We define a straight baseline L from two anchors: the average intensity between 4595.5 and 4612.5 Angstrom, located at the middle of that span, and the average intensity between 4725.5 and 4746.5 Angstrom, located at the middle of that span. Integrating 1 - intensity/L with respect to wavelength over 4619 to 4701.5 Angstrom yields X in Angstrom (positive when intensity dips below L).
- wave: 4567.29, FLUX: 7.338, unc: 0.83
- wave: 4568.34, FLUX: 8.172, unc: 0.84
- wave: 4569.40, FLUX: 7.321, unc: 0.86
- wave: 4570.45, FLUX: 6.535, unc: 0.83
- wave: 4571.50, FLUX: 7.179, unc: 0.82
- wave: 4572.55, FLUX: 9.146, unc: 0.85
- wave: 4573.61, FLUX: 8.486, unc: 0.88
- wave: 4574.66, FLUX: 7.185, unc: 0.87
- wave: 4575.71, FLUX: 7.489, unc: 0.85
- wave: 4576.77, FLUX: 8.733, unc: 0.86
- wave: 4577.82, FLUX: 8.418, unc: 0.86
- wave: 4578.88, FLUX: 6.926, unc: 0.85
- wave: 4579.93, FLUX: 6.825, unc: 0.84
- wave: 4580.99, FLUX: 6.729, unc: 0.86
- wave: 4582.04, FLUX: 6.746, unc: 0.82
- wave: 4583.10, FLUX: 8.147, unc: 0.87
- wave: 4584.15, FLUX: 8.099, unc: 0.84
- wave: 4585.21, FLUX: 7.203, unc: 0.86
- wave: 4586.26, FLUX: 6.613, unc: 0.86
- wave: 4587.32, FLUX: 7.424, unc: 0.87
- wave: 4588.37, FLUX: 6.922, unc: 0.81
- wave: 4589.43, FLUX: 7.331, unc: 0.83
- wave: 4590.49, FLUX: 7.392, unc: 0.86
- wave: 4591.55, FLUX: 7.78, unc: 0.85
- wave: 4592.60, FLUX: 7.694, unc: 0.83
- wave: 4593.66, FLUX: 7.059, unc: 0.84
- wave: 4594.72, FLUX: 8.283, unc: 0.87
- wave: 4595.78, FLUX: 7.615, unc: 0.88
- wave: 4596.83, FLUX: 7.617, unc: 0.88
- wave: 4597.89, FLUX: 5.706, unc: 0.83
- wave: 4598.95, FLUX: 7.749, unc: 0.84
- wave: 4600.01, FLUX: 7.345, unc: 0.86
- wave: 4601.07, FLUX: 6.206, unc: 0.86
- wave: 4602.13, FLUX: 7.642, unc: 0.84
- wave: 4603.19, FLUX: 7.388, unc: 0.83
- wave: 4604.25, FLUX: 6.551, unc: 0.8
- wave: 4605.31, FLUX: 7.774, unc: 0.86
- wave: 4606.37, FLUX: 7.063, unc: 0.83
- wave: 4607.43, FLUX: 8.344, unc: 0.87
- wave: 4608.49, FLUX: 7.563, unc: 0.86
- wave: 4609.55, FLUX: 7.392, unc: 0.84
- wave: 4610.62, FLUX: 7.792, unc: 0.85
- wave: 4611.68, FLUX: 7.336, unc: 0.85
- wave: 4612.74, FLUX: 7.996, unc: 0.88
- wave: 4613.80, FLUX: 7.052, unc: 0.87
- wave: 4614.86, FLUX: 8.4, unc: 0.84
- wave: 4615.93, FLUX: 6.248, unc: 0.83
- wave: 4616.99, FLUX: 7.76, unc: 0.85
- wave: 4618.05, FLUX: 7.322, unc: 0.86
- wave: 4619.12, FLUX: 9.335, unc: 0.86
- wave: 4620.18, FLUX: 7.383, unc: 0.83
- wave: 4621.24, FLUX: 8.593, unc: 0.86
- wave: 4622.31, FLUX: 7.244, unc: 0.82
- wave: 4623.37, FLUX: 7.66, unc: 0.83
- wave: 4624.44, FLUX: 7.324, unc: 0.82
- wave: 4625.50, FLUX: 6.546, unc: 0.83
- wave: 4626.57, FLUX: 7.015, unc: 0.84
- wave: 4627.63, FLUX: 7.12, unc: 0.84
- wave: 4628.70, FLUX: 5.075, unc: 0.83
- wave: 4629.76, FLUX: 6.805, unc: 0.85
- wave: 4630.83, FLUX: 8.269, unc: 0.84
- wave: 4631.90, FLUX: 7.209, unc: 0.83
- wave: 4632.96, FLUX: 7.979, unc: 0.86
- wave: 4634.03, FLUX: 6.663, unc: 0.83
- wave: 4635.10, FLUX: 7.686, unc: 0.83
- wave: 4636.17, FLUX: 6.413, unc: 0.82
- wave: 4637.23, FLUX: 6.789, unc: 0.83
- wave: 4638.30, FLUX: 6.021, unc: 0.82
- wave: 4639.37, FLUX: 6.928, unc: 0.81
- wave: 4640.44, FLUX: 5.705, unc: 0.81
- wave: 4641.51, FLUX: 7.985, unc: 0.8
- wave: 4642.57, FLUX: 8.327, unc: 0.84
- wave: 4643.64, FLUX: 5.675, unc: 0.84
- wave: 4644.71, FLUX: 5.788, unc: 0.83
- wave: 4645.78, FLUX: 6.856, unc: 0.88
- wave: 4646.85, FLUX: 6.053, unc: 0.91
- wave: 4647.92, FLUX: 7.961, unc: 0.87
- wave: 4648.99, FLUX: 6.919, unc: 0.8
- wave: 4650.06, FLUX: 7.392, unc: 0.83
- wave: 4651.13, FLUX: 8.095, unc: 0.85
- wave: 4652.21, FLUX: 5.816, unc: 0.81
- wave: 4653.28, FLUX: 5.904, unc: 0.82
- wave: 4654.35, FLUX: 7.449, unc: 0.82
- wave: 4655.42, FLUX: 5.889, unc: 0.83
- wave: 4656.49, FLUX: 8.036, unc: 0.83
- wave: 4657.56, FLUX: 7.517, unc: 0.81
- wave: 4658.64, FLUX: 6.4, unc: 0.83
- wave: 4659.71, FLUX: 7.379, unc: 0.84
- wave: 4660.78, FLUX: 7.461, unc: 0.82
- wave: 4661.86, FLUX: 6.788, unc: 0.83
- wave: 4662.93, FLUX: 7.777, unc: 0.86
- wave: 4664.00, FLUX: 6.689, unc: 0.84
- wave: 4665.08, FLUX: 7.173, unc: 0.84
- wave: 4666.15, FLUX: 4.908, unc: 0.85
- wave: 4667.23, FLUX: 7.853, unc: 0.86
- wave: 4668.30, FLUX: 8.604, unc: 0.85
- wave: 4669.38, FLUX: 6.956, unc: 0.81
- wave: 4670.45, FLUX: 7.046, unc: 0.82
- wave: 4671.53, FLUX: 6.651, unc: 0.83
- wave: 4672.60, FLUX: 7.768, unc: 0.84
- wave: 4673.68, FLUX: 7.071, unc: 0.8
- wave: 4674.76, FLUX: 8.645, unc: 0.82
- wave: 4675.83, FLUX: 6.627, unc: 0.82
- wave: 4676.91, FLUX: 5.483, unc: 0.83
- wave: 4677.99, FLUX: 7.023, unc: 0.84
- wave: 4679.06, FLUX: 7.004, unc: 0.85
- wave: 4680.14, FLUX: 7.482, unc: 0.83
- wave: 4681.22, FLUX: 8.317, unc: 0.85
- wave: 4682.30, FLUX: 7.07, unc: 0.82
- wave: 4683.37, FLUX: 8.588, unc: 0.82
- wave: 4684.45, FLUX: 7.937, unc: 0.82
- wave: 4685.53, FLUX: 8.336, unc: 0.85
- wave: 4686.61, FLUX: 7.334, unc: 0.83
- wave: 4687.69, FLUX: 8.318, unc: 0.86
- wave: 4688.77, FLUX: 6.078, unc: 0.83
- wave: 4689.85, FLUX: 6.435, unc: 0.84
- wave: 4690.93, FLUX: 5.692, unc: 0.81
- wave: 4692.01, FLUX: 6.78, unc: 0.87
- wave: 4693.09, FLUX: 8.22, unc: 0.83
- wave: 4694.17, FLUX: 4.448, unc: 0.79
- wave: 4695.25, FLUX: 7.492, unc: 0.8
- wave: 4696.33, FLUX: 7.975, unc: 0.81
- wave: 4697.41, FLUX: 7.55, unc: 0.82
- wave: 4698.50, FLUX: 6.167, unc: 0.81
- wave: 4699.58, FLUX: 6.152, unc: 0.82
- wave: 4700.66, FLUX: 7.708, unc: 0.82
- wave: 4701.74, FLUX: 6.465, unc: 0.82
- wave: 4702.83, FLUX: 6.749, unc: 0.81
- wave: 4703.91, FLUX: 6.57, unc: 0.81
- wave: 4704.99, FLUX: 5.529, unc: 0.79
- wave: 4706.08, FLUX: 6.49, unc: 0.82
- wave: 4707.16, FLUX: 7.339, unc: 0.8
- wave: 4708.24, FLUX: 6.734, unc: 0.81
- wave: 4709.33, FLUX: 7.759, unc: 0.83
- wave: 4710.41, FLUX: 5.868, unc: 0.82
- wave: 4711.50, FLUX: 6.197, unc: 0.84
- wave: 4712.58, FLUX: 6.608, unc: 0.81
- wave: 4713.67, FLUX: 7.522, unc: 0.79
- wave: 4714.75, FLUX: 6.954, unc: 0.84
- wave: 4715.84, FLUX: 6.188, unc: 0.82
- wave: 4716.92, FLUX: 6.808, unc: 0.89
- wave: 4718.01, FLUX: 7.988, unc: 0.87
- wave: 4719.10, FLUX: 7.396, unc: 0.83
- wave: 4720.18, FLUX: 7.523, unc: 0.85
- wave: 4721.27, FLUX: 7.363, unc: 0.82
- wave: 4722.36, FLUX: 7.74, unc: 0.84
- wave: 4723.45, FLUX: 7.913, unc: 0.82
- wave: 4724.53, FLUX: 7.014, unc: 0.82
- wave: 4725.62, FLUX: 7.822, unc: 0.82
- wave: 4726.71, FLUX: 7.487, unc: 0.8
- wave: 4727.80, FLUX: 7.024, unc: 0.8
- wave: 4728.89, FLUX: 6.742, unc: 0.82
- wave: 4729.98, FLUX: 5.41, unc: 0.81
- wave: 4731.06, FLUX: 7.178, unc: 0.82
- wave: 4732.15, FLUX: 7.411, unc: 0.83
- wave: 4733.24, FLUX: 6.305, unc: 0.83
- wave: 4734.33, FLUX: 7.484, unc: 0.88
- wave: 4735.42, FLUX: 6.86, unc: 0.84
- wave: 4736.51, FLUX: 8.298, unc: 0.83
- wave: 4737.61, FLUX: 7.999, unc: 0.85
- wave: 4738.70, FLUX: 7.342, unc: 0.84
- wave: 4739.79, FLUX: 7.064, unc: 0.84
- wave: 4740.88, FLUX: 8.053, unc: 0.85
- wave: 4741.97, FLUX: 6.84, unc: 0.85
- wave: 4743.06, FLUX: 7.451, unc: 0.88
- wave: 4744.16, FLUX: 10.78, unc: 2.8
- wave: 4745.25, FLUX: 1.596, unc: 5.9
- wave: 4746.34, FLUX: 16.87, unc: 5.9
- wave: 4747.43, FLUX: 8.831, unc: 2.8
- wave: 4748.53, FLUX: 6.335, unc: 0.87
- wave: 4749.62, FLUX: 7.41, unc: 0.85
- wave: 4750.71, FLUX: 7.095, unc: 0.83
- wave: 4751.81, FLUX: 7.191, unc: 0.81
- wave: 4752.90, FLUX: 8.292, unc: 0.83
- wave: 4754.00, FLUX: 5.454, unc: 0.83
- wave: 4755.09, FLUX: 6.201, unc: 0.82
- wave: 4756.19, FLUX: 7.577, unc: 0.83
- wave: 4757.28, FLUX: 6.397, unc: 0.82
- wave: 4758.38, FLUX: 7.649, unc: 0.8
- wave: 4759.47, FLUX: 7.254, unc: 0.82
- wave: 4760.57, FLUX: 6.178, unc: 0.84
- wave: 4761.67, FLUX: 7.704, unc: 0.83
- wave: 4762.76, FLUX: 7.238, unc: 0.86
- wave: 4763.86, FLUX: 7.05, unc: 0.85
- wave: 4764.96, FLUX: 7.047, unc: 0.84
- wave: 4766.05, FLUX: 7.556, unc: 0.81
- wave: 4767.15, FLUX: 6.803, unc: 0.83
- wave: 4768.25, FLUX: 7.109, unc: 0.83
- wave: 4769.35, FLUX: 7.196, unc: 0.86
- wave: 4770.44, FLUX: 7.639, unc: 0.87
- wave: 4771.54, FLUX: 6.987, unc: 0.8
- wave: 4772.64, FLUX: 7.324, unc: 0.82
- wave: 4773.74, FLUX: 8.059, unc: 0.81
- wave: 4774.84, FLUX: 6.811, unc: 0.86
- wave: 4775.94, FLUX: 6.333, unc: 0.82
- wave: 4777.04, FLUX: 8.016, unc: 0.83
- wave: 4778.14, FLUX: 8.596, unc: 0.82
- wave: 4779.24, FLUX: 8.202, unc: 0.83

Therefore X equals 3.15 Angstrom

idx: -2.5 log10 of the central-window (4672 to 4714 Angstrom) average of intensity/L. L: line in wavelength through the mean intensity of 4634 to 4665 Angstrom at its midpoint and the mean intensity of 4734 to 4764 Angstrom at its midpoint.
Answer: 0.026 mag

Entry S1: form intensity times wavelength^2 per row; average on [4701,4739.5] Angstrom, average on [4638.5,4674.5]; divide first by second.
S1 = 1.0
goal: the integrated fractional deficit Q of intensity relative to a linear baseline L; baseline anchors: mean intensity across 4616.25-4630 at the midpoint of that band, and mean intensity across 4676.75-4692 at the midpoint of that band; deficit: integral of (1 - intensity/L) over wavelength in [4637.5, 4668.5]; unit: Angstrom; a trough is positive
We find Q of 1.54 Angstrom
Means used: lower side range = 7.32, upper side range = 7.25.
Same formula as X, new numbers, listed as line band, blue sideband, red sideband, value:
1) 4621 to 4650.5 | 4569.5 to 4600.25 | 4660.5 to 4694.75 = 1.2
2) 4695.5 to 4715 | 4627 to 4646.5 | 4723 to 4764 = 1.1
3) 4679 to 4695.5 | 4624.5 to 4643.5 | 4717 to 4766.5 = -0.1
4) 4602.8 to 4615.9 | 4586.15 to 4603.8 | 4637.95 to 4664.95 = -0.6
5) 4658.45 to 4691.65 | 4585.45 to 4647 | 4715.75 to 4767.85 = 0.4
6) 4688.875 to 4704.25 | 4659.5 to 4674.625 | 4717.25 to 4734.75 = 1.0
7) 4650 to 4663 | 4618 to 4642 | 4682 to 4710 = 0.1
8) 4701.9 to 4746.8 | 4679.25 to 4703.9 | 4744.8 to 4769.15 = -0.1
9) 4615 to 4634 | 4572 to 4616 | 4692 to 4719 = -0.1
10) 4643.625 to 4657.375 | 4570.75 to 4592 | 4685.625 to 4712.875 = 0.5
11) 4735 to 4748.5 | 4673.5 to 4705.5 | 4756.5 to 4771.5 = -1.9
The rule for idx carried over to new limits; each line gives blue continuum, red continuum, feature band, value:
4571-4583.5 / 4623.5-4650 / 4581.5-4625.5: -0.02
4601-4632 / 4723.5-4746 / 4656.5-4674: 0.03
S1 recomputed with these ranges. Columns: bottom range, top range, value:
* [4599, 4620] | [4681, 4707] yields 0.97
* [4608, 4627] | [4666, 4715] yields 0.96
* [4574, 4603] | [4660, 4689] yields 1.03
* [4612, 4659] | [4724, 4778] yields 1.09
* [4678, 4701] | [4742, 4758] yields 1.09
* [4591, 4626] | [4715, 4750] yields 1.06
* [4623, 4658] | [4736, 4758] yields 1.15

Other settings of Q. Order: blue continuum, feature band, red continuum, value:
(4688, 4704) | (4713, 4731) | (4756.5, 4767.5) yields -0.79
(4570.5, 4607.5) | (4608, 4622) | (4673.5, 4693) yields -0.60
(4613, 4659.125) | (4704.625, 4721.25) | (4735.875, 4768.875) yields 1.04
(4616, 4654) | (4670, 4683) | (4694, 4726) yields -0.36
